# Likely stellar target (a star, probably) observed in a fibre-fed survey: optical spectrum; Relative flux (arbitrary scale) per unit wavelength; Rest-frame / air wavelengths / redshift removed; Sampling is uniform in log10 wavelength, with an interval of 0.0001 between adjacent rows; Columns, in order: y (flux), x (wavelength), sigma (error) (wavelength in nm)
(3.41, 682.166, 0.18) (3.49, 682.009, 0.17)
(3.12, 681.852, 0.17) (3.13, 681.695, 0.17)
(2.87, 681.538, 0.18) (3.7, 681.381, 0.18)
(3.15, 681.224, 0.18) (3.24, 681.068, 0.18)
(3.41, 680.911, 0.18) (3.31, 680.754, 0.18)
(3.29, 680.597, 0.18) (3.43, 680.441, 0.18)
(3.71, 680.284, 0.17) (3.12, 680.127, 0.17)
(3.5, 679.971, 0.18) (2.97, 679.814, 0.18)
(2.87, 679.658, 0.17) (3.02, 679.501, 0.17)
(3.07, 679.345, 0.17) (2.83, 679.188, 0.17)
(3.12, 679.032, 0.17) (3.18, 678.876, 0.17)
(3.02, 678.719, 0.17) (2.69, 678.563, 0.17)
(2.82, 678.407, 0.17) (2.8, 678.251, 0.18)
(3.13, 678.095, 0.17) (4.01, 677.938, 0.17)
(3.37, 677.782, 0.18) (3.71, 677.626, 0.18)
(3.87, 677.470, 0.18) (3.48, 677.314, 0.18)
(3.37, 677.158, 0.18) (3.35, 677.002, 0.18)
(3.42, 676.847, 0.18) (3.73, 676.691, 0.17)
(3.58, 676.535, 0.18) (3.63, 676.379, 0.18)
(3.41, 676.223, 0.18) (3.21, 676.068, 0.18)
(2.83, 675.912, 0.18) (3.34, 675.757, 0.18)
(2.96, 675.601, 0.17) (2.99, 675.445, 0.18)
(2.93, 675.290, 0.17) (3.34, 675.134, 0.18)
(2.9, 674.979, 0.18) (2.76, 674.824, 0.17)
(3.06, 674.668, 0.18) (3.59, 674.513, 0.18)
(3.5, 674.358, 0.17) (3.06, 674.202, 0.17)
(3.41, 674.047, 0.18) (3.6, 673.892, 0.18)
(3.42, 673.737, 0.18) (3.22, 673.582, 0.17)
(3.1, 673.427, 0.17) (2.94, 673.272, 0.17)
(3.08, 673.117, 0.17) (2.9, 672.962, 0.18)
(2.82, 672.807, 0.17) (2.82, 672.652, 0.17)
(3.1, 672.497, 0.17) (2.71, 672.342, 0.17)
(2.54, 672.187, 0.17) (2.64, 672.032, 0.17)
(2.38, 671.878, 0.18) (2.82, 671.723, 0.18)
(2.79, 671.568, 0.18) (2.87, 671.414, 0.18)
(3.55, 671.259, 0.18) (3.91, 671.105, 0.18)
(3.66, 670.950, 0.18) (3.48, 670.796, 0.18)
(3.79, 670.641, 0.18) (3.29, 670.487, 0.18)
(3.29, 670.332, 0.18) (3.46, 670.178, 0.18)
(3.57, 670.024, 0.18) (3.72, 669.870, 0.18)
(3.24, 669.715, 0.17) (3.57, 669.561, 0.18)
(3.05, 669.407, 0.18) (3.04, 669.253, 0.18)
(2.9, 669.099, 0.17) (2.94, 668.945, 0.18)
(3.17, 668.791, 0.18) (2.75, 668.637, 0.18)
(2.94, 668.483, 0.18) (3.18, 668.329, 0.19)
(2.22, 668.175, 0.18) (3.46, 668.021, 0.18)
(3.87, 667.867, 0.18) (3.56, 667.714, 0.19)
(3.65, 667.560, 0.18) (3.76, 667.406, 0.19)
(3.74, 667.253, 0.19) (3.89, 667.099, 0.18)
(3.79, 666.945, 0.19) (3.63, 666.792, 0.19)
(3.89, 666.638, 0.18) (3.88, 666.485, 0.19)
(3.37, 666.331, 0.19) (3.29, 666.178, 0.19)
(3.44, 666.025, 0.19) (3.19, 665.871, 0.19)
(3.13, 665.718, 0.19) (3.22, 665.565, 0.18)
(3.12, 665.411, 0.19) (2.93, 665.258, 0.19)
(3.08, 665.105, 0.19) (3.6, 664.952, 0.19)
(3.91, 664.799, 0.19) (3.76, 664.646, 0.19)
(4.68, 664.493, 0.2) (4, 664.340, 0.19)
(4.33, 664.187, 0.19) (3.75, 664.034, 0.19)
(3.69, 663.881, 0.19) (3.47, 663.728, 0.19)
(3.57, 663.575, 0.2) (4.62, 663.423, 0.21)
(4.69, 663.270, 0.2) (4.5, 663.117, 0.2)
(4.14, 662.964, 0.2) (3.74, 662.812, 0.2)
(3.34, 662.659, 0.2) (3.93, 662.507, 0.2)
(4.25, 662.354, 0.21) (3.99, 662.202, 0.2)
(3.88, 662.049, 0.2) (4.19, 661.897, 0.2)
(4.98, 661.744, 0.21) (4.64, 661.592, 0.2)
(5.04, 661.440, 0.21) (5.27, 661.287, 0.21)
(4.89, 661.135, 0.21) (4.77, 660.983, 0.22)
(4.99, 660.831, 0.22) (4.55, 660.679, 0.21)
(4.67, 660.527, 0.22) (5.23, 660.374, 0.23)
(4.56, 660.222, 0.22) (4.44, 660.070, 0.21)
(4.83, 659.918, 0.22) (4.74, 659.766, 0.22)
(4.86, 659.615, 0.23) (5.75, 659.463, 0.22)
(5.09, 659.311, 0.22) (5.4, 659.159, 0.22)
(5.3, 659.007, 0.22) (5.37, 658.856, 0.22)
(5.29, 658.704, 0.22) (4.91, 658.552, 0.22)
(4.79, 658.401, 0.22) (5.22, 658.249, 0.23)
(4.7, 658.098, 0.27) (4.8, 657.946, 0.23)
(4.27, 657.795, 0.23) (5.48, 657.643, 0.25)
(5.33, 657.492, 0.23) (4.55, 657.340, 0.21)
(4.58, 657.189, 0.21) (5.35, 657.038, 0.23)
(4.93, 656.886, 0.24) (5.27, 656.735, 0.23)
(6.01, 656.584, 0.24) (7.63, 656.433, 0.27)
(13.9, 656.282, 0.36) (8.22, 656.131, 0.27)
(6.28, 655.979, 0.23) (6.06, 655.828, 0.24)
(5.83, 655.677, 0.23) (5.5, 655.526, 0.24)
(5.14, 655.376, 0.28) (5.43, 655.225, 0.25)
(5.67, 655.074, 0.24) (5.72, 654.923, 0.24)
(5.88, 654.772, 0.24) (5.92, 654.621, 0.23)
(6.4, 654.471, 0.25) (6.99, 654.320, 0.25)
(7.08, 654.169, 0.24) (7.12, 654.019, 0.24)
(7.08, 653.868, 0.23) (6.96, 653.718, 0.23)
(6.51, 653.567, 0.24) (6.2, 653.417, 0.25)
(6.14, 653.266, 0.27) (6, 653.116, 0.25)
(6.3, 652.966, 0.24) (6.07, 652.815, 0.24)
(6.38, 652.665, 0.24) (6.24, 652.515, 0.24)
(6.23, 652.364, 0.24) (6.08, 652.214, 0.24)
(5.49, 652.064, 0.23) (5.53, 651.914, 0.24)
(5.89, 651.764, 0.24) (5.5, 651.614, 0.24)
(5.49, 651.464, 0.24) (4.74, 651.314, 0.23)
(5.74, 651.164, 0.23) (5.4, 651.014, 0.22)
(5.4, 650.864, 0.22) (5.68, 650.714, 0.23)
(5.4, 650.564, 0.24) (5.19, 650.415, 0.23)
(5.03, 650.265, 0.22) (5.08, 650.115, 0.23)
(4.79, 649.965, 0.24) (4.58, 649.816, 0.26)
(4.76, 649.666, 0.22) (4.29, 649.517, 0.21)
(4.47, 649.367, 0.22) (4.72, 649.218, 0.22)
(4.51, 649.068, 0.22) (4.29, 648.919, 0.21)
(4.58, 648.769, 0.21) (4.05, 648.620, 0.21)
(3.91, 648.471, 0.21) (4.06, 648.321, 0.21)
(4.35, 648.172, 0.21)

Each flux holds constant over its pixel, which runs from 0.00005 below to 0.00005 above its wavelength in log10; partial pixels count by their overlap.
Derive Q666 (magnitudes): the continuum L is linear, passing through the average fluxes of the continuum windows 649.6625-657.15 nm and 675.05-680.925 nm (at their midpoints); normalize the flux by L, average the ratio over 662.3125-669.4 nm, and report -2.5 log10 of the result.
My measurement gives 0.28 mag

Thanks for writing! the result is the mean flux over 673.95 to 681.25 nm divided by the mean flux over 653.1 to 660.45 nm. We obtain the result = 0.6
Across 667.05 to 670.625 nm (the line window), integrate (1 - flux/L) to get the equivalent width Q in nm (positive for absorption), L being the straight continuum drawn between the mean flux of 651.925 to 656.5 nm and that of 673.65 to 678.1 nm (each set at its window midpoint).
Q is 0.87 nm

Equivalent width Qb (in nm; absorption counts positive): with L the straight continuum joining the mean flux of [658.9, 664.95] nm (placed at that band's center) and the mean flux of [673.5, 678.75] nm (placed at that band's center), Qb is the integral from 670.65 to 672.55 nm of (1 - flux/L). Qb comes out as 0.31 nm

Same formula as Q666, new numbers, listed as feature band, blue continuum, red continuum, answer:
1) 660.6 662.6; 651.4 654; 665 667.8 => -0.033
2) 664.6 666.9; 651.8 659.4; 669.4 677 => 0.263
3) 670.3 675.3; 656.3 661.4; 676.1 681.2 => 0.224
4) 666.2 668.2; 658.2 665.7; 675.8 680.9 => 0.118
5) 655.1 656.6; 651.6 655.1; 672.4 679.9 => -0.185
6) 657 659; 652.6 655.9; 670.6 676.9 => 0.130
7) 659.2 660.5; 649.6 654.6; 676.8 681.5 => 0.040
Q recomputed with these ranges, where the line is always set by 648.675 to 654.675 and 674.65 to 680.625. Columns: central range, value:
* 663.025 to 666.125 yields 0.50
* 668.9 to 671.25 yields 0.31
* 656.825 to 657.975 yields 0.05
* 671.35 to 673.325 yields 0.49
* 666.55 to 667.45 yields 0.09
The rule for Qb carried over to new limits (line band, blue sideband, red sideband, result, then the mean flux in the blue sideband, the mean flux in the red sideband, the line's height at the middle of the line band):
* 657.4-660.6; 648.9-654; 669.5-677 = -0.17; 5.57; 3.21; 4.75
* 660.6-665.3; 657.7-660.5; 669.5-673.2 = 0.25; 4.97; 3.16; 4.4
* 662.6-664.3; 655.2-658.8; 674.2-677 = 0.32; 5.81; 3.24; 4.92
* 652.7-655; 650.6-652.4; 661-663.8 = -0.49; 5.58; 4.3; 5.3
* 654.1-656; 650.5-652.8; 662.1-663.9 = -0.29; 5.69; 4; 5.18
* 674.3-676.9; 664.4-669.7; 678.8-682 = 0.03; 3.4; 3.21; 3.28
